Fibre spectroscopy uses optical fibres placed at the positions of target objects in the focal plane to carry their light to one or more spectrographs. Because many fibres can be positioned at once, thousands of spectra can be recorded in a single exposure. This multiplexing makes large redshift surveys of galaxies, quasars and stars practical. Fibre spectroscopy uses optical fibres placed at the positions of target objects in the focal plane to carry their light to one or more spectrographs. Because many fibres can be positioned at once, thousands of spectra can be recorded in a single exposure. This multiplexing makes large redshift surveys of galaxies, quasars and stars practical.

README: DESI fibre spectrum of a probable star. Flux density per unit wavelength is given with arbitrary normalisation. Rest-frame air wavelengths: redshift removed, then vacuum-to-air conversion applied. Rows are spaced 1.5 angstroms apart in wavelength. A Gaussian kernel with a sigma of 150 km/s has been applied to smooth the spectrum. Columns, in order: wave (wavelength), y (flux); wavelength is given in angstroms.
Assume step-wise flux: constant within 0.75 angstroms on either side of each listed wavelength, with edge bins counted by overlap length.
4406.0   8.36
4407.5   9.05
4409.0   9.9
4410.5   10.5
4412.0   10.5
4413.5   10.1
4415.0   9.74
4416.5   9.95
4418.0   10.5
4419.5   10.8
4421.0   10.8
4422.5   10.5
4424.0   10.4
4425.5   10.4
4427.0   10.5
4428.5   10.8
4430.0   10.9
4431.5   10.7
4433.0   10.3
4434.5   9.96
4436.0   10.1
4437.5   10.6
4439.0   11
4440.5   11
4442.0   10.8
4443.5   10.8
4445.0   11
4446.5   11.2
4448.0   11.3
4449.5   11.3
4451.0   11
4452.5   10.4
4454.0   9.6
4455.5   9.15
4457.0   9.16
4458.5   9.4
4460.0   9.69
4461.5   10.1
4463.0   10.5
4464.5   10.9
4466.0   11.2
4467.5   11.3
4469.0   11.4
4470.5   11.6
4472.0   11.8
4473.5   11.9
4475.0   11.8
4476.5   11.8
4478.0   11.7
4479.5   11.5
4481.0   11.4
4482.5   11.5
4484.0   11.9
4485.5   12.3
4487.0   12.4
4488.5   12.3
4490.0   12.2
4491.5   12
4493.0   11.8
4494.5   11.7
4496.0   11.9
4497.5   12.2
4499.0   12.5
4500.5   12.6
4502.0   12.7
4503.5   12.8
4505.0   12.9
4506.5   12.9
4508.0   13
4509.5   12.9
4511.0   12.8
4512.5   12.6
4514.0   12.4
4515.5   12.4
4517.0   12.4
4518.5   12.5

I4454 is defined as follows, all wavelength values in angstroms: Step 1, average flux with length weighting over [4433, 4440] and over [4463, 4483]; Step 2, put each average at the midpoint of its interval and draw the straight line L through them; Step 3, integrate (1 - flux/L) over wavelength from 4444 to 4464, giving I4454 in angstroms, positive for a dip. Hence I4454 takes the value 1.13 angstroms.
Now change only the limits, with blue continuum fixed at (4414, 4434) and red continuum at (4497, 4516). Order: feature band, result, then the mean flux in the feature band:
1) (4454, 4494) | 2.02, 11.2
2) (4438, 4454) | 0.22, 10.9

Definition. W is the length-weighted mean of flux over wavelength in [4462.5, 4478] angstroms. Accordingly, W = 11.4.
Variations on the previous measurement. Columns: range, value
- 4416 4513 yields 11.3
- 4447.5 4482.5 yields 10.9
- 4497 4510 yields 12.7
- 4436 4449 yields 10.9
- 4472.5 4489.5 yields 11.9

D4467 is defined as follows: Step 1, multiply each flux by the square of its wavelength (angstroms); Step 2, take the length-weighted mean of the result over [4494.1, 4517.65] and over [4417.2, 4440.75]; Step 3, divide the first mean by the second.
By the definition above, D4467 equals 1.23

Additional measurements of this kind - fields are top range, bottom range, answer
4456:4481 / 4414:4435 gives 1.07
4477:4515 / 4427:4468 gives 1.19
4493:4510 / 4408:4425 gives 1.26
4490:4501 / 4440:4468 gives 1.17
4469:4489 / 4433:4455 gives 1.12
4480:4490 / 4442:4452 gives 1.10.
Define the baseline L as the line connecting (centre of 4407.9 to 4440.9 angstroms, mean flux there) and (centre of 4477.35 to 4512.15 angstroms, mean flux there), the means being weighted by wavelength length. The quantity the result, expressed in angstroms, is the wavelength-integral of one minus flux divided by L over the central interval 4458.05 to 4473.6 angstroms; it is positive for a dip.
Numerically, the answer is 0.86 angstroms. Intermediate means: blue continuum 10.4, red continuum 12.3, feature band 10.9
